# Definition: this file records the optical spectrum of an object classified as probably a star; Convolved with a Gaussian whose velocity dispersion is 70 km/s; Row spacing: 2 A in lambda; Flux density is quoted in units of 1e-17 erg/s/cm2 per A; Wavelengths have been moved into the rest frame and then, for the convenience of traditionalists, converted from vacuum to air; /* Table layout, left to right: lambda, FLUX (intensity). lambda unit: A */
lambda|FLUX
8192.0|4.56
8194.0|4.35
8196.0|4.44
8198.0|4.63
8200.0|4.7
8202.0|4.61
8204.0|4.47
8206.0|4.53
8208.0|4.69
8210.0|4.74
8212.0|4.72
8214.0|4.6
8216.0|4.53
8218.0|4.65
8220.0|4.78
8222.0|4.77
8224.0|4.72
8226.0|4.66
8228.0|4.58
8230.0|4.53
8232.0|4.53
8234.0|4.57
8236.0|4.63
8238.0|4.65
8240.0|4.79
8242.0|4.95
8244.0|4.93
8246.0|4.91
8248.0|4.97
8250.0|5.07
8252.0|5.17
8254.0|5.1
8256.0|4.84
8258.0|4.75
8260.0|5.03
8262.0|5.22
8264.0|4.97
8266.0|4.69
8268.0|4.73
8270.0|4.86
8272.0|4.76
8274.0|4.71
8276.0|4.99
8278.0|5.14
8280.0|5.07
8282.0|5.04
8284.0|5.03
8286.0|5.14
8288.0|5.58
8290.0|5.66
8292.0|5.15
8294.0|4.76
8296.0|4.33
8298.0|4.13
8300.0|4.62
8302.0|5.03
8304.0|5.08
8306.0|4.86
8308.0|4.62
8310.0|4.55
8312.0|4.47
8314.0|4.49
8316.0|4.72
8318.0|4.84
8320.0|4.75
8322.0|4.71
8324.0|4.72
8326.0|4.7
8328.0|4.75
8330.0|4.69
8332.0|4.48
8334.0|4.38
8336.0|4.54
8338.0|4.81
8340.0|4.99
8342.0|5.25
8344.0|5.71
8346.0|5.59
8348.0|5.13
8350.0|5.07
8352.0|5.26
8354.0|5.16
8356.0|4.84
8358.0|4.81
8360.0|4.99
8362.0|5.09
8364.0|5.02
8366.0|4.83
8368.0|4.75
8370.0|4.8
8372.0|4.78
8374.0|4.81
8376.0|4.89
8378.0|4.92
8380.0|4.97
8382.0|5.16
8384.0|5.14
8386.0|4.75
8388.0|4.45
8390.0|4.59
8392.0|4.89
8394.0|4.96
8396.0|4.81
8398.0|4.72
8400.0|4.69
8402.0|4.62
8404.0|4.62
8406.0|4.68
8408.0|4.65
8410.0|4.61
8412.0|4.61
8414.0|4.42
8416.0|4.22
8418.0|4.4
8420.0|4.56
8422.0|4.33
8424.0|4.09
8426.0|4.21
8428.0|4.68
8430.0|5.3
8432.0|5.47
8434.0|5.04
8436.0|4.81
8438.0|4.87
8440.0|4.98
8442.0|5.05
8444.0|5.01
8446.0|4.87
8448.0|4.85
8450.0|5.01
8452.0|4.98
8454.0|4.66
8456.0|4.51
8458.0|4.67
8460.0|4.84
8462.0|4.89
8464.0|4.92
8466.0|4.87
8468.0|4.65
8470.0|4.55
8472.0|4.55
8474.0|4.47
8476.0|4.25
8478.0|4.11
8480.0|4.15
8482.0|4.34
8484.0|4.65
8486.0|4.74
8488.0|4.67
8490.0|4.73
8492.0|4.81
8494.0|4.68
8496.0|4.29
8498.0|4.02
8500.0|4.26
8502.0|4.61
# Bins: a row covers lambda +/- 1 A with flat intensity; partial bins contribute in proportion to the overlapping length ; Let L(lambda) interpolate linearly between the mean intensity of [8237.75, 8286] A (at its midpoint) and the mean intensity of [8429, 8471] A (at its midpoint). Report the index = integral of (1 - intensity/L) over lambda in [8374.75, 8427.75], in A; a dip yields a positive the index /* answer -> 2.7 A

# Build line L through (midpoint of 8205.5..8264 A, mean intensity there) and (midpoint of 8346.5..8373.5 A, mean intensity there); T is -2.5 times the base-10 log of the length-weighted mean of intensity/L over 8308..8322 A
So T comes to 0.06 mag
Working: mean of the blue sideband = 4.79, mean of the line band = 4.64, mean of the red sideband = 4.97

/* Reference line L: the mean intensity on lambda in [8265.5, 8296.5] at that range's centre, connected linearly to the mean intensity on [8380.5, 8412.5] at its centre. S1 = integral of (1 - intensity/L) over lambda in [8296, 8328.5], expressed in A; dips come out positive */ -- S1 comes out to 1.6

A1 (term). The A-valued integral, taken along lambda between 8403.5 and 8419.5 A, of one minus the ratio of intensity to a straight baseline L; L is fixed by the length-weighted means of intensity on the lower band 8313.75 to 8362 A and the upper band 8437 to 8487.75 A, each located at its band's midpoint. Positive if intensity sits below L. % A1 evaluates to 0.9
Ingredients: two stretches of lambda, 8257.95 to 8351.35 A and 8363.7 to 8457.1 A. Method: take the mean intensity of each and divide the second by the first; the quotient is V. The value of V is 0.98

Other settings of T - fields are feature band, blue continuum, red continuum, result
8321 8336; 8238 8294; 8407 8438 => 0.052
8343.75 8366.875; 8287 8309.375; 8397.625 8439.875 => -0.073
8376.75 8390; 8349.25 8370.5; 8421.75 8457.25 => 0.011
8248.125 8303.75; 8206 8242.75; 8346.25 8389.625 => -0.041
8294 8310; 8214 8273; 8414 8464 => 0.028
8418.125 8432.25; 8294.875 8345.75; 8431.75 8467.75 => 0.059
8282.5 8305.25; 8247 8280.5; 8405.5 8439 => -0.015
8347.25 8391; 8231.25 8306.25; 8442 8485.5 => -0.030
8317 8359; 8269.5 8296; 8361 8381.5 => 0.008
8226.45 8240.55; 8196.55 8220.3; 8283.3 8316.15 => 0.019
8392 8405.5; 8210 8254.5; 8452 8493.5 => -0.020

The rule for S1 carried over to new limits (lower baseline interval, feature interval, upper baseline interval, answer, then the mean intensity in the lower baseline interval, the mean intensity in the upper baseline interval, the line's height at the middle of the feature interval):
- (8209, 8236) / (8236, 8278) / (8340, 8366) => -1.1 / 4.64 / 5.14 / 4.78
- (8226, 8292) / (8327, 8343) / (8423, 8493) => 0.4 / 4.92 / 4.72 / 4.85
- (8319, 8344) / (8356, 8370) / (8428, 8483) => -0.4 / 4.77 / 4.76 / 4.77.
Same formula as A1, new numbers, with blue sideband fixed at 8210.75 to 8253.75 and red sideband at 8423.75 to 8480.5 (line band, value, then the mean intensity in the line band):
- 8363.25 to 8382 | -0.5 A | 4.88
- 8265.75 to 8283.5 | -0.5 A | 4.9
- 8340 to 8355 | -1.7 A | 5.29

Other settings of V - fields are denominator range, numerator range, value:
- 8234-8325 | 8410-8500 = 0.96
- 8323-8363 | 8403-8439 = 0.94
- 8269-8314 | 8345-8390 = 1.02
